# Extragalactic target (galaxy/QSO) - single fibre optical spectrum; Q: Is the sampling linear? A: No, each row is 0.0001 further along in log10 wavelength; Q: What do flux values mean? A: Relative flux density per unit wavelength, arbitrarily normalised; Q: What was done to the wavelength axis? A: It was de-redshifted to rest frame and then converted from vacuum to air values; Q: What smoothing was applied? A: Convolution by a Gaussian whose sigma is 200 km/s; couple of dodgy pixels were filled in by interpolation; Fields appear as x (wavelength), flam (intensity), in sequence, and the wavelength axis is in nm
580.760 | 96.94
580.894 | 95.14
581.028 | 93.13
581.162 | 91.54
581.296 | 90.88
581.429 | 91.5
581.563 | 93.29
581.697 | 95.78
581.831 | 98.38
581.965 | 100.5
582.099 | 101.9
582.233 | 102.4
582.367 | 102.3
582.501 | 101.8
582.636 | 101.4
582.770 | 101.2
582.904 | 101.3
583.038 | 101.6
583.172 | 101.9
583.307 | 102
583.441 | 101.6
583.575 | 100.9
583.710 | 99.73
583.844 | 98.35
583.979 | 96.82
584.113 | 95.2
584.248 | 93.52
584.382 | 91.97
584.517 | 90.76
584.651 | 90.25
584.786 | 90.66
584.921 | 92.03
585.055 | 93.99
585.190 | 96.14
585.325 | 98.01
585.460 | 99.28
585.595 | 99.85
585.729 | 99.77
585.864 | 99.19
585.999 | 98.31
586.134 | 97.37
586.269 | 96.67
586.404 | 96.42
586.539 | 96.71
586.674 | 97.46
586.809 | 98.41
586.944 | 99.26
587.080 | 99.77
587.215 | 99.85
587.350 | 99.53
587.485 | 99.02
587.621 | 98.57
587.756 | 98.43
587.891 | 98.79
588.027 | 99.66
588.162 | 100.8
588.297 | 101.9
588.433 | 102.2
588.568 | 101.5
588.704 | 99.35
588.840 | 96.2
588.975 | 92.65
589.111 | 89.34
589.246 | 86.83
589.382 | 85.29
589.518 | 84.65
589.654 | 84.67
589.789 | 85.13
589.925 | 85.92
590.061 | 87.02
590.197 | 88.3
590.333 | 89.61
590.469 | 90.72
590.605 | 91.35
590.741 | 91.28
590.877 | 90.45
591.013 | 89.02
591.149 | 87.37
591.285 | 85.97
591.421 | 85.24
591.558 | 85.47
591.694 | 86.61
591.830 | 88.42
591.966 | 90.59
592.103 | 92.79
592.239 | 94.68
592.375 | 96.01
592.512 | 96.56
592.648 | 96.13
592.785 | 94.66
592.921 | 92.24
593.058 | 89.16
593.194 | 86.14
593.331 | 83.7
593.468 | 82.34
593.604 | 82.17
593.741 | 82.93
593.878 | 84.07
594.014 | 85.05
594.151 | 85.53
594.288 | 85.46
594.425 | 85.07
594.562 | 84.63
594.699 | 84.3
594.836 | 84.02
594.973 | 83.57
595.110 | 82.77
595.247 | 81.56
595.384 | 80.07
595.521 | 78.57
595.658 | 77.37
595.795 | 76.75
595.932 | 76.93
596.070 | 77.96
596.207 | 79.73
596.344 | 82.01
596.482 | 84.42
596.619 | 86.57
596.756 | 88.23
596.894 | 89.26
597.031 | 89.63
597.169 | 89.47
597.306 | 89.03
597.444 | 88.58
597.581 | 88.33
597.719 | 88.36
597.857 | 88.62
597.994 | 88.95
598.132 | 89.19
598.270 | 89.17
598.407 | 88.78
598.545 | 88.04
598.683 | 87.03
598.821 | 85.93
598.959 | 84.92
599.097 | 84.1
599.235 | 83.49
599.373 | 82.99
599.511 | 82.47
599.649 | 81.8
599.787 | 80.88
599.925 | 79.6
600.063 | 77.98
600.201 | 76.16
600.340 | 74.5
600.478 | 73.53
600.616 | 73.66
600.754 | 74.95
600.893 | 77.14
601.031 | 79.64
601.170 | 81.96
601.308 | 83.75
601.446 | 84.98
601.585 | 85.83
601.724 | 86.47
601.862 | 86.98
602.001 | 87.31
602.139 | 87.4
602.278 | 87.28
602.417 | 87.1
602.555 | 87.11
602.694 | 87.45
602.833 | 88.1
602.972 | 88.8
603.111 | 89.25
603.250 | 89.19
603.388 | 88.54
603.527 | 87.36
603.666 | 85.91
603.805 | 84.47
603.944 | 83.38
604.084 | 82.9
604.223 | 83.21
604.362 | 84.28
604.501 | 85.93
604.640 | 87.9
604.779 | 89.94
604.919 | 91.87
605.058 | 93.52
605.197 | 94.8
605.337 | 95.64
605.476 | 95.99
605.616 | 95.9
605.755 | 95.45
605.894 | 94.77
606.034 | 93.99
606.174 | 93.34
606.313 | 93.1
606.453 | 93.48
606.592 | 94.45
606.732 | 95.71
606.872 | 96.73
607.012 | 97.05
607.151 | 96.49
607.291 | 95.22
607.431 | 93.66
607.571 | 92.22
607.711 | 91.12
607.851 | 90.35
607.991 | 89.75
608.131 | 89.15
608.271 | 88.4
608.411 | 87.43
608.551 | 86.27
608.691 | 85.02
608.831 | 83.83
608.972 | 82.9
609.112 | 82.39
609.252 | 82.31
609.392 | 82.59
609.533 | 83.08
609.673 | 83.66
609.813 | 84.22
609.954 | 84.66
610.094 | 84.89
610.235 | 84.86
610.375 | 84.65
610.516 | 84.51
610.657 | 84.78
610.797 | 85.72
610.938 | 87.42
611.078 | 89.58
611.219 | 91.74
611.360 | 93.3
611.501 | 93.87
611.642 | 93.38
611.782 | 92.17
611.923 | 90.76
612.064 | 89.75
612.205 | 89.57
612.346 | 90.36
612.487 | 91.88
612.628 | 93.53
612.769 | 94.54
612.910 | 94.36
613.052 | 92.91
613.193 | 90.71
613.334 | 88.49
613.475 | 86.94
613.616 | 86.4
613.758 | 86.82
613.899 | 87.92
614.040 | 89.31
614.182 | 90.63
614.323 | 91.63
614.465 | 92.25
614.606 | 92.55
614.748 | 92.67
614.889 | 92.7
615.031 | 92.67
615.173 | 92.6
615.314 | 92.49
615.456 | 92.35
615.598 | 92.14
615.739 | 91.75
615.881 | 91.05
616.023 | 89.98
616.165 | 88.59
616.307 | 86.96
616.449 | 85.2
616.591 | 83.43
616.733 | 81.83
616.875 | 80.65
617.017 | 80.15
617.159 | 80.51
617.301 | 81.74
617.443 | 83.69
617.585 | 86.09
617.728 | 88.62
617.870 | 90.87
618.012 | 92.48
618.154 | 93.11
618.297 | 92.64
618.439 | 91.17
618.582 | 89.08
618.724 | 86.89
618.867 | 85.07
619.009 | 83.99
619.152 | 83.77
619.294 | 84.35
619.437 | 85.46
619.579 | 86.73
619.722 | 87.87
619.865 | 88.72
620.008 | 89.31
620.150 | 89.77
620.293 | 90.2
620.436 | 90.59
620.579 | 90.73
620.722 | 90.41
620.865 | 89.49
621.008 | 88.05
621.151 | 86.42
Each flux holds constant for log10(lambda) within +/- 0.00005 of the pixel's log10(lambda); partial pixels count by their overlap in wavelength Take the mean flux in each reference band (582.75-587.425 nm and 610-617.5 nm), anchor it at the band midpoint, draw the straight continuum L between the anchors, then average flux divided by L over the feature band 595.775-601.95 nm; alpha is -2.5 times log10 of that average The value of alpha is 0.121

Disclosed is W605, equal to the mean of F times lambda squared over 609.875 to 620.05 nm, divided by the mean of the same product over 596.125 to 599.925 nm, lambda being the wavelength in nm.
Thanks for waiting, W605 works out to 1.09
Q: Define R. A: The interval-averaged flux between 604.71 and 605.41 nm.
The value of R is 93.1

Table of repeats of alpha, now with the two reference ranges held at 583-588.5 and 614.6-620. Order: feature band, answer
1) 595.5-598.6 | 0.11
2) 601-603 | 0.08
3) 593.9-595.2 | 0.13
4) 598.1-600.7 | 0.14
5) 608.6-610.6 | 0.08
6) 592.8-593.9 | 0.12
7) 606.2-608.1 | -0.03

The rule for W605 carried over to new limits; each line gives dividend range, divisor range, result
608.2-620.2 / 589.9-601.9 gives 1.10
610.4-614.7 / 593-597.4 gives 1.14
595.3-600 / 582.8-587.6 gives 0.90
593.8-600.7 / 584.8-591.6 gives 0.91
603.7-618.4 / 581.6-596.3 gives 1.04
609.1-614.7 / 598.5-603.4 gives 1.10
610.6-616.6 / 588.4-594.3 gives 1.09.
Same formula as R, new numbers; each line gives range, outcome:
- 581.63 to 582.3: 99.8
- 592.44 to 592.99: 94.8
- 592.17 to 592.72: 95.8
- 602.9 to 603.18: 88.9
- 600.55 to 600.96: 75.2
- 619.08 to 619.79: 85.6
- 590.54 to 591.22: 89.9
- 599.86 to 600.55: 76.3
